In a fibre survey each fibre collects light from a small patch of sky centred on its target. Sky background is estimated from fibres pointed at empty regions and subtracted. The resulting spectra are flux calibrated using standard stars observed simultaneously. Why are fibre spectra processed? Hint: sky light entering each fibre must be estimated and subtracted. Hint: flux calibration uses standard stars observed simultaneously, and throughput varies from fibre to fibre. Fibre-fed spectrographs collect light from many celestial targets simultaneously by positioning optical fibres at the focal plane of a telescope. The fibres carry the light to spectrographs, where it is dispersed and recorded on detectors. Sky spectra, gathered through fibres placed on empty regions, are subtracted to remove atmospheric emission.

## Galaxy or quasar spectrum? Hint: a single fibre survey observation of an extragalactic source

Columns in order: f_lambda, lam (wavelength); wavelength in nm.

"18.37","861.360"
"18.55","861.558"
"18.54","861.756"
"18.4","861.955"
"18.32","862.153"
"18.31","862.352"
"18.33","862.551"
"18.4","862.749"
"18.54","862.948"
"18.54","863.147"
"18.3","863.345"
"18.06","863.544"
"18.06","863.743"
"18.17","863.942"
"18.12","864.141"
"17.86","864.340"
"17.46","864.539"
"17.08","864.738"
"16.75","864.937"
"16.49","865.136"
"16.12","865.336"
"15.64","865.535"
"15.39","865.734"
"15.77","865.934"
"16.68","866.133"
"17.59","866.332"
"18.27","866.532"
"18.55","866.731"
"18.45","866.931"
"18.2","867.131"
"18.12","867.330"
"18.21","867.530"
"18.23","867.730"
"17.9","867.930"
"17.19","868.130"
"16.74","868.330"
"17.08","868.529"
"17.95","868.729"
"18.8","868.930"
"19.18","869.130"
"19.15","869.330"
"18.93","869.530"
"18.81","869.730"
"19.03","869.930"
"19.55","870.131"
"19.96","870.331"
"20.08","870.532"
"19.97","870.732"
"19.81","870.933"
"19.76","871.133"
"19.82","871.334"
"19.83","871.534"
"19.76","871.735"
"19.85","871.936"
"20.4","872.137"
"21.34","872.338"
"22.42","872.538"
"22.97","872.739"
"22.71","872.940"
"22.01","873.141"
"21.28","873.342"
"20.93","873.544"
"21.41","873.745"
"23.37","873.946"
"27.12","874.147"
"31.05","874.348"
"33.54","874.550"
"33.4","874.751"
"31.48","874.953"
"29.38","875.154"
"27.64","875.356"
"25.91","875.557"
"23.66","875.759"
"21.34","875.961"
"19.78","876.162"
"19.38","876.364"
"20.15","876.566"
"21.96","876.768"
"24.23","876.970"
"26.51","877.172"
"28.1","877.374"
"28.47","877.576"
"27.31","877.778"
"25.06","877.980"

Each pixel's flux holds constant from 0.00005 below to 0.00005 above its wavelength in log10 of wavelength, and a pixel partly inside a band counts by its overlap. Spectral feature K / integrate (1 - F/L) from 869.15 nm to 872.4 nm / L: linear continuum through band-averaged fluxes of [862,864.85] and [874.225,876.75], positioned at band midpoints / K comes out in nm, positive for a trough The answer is 0.47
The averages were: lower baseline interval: 18.1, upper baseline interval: 26.2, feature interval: 19.7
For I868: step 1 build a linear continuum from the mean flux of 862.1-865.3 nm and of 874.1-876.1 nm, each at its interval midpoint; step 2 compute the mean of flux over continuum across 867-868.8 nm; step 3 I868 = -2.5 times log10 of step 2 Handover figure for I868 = 0.22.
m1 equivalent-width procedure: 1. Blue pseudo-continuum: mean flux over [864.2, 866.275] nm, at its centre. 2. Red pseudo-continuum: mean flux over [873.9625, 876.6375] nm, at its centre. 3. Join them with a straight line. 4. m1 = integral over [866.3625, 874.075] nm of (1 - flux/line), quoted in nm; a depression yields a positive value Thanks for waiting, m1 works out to 0.63 nm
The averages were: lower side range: 16.6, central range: 19.6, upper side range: 26.4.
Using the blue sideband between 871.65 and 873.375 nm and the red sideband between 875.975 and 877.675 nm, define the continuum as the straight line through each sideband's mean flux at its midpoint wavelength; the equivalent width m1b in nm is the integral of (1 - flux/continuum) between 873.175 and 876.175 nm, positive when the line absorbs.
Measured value -0.50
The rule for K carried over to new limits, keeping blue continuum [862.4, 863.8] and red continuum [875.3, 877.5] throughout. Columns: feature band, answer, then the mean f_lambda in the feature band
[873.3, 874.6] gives -0.164 nm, 25.4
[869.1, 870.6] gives 0.116 nm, 19.3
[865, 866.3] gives 0.215 nm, 16.1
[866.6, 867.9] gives 0.108 nm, 18.3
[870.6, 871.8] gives 0.091 nm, 19.8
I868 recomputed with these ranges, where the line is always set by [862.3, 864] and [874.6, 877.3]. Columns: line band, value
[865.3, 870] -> 0.167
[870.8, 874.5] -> 0.063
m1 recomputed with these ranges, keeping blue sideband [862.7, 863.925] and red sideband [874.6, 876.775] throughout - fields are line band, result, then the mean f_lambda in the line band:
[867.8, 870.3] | 0.363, 18.4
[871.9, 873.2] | 0.096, 21.8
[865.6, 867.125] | 0.210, 17.3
